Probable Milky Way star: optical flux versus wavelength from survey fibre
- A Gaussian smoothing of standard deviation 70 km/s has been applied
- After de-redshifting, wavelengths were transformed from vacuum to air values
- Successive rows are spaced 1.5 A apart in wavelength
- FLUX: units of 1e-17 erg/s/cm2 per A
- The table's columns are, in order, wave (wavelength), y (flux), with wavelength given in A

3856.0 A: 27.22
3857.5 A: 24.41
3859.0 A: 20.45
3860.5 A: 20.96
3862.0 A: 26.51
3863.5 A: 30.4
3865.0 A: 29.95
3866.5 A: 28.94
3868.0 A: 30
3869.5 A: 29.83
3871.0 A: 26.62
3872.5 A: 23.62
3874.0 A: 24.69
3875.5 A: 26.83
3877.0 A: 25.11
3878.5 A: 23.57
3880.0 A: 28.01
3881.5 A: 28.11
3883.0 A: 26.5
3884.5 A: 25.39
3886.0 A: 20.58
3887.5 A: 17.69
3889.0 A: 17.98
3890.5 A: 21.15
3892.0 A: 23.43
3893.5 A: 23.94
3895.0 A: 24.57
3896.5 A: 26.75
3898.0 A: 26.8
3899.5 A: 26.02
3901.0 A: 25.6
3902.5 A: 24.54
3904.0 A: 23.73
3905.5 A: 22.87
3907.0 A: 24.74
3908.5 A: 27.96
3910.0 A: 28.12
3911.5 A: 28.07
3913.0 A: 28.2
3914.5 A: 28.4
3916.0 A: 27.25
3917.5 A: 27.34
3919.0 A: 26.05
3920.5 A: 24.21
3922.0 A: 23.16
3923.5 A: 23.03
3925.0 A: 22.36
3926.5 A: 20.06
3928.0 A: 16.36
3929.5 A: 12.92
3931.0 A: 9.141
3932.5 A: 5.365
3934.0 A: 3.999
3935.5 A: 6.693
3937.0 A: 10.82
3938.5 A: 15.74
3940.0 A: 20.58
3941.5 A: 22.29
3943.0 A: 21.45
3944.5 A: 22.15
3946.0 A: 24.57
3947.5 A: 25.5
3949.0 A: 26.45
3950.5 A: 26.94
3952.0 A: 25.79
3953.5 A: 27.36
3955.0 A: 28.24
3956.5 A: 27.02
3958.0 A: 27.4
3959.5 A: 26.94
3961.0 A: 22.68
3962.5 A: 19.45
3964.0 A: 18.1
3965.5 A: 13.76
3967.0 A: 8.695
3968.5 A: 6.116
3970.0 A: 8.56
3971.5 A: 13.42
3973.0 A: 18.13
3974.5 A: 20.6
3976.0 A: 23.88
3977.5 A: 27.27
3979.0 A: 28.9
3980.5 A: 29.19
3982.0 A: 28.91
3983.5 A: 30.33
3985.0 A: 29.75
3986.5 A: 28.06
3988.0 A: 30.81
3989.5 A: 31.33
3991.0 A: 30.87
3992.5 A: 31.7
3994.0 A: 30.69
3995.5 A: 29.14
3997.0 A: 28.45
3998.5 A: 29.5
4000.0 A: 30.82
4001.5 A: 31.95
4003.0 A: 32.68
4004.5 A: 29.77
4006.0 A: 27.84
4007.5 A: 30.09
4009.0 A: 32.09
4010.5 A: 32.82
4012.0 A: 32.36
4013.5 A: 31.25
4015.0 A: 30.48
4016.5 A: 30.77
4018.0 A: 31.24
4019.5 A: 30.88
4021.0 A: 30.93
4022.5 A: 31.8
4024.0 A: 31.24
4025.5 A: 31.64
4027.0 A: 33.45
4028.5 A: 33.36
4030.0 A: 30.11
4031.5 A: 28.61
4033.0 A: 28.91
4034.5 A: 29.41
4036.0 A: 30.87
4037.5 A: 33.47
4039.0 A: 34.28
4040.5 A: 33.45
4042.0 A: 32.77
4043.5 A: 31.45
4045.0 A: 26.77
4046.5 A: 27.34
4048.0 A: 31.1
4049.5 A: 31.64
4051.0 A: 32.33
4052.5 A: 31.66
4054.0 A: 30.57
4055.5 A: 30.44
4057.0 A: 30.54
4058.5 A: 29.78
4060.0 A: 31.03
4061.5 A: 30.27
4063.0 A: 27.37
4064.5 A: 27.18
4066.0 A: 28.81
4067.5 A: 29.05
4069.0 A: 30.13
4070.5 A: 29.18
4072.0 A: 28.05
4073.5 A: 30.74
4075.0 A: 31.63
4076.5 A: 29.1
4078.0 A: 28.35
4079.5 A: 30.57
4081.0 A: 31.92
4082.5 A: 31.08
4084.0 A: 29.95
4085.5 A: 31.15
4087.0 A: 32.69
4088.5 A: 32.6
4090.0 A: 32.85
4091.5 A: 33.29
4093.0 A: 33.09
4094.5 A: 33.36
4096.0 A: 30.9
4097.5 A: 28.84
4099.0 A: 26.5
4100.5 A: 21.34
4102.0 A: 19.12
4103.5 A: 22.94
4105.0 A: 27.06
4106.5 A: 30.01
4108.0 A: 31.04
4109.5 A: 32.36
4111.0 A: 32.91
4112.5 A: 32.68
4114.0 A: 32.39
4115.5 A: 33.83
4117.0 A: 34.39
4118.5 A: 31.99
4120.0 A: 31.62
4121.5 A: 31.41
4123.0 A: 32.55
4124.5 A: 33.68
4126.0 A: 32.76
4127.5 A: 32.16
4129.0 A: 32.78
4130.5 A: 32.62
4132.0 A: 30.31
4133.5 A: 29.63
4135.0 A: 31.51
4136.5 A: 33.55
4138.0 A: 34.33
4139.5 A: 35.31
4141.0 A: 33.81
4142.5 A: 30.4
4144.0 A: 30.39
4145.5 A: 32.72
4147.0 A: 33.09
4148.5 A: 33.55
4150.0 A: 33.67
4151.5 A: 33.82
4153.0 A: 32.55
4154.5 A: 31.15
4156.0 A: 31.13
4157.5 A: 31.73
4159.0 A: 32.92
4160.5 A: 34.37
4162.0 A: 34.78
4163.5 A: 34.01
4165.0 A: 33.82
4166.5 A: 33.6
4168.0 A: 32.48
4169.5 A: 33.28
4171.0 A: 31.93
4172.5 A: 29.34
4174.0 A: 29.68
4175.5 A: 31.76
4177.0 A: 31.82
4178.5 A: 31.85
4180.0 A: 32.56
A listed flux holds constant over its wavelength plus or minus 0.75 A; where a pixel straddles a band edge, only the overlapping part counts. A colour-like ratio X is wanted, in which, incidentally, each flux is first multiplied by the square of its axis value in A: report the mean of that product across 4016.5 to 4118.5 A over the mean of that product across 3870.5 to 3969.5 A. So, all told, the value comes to 1.48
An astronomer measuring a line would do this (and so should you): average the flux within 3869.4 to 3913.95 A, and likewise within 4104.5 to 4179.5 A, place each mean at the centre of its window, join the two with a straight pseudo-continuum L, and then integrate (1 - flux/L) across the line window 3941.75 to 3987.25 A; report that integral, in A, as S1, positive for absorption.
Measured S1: 7.2 A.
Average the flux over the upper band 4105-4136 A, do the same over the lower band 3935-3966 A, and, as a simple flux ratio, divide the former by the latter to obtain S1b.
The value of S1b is 1.4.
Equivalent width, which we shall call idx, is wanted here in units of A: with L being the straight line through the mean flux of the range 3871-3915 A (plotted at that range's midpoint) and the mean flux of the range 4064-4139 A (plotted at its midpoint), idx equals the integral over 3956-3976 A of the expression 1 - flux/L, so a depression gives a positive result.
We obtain 6.7 A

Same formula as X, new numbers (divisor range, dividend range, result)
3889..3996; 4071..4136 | 1.46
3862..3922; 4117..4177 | 1.43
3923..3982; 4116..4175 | 1.83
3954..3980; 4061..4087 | 1.56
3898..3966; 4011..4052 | 1.49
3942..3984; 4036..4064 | 1.44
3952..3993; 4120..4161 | 1.49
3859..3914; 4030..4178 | 1.37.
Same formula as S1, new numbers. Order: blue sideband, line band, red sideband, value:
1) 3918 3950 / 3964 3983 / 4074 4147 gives 2.0 A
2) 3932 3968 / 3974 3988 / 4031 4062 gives -2.6 A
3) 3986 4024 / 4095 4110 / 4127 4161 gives 2.3 A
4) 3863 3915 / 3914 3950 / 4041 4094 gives 9.9 A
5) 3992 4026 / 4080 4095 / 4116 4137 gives -0.2 A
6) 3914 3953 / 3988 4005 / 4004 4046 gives -1.9 A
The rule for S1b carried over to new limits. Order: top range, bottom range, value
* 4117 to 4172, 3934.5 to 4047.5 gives 1.23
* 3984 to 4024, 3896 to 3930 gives 1.25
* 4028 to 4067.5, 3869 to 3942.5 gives 1.36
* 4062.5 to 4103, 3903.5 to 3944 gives 1.45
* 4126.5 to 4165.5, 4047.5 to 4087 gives 1.08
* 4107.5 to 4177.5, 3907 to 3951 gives 1.56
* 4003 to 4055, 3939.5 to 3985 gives 1.38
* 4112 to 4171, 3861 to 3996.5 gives 1.39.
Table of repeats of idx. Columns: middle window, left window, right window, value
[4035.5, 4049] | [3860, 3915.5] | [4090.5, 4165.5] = -0.8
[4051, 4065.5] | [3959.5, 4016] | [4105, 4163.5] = -0.4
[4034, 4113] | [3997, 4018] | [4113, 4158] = 3.9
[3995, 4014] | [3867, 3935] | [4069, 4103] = -2.6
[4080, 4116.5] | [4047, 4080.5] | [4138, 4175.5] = 0.9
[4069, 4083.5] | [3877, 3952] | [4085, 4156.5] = -0.3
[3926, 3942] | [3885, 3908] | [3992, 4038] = 8.0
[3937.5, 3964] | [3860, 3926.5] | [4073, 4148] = 3.0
